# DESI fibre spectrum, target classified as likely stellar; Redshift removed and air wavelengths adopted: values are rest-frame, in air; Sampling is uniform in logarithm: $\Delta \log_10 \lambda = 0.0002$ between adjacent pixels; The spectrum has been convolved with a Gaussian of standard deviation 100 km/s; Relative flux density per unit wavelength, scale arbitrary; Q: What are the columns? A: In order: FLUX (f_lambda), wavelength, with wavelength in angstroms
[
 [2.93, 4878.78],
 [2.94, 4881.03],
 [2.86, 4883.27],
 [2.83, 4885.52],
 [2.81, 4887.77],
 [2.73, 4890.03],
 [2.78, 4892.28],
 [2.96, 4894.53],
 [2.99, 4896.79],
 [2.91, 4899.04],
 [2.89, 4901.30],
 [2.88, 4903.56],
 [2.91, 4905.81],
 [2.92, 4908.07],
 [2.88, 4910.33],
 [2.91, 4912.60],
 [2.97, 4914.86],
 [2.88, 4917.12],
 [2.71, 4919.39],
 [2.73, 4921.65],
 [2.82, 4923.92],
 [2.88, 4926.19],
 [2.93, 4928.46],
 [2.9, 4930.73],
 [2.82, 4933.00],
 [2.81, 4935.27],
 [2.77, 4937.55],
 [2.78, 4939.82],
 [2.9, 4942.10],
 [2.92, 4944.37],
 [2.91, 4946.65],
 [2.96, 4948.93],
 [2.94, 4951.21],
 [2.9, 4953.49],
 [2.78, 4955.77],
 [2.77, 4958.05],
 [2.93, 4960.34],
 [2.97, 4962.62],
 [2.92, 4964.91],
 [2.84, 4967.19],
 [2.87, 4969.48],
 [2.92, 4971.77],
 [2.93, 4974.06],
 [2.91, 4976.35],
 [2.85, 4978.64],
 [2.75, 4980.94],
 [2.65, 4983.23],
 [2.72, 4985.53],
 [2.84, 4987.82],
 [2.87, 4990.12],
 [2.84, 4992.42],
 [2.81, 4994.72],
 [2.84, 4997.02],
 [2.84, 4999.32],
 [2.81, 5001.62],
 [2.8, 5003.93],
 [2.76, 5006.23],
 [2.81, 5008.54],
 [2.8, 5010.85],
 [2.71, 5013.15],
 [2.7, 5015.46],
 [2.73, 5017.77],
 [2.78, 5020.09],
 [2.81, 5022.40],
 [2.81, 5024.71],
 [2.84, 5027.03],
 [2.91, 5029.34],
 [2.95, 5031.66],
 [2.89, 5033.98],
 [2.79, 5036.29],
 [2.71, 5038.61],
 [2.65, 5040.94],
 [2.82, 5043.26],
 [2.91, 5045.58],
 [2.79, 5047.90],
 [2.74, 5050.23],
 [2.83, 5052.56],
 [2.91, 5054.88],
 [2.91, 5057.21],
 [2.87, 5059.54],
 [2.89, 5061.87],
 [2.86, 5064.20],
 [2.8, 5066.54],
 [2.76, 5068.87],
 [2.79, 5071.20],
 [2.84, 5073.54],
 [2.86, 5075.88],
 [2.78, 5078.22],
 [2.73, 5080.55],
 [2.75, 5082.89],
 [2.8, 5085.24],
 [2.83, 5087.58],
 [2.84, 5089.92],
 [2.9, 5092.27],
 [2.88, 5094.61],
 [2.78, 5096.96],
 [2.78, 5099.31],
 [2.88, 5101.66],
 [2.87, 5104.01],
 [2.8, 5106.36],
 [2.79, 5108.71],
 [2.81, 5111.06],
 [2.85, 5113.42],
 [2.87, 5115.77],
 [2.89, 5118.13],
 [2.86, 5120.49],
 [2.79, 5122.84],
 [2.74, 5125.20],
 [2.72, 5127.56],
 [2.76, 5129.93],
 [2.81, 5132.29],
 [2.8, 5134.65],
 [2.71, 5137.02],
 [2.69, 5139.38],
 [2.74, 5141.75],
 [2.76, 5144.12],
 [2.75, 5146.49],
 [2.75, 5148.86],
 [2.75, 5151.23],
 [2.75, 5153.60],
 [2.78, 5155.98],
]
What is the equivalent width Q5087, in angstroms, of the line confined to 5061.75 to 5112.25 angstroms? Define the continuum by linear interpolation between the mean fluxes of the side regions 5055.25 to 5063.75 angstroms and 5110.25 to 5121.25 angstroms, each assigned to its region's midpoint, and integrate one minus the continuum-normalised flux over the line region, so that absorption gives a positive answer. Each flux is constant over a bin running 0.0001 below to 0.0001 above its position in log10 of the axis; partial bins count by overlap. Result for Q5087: 1.0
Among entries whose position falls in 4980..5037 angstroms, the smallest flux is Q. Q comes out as 2.65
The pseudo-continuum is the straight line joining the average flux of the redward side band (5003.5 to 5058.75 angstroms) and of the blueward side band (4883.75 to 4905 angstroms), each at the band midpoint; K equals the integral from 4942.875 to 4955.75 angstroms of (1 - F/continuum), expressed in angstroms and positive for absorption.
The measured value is -0.3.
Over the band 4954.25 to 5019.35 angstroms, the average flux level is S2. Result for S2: 2.82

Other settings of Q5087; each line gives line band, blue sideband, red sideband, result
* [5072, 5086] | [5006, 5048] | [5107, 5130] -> 0.06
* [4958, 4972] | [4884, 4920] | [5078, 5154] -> -0.22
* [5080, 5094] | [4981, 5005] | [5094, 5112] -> 0.02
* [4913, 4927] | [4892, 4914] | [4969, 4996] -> 0.28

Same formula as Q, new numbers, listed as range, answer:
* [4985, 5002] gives 2.72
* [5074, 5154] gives 2.69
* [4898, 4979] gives 2.71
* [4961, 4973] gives 2.84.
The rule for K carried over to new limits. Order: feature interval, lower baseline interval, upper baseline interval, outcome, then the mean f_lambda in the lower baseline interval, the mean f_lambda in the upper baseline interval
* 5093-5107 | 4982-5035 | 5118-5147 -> -0.29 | 2.8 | 2.77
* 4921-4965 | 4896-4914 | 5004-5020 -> -0.18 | 2.91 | 2.76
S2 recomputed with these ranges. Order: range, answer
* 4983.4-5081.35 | 2.81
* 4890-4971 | 2.87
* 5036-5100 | 2.81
